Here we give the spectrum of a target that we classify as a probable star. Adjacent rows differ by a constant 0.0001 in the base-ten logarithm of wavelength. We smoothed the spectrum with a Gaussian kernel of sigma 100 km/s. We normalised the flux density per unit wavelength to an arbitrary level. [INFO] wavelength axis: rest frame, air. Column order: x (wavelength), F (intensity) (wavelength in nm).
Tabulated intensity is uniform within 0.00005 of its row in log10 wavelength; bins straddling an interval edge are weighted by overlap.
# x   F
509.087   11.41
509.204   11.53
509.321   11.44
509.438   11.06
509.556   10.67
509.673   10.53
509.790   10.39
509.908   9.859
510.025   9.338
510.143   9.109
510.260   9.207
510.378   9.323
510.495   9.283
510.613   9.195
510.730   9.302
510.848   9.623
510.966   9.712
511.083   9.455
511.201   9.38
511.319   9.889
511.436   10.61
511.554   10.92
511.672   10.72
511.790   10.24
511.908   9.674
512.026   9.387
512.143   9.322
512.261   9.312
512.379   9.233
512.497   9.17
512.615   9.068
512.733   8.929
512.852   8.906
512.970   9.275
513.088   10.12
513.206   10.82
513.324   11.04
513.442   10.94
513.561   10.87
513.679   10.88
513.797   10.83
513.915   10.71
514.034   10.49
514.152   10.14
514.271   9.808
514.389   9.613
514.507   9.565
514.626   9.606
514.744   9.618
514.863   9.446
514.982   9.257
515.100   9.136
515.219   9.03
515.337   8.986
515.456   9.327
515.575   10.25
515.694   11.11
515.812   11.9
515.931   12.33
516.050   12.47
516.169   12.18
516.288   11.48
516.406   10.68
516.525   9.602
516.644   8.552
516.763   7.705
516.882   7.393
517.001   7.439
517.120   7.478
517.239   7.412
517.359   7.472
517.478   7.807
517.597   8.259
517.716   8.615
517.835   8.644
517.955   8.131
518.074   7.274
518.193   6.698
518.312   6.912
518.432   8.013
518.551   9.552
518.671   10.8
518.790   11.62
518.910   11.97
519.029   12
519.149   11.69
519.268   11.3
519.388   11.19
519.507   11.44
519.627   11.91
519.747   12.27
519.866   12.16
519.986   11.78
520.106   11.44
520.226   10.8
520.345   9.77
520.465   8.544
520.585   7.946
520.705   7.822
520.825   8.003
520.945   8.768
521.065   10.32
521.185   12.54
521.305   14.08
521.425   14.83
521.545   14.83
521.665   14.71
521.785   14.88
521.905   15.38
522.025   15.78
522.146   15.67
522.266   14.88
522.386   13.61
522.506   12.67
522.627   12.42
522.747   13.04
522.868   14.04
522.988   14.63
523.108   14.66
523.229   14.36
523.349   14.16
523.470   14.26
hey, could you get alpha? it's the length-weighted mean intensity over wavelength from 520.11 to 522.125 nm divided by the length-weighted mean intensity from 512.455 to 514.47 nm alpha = 1.18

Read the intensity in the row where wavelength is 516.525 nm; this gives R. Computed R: 9.602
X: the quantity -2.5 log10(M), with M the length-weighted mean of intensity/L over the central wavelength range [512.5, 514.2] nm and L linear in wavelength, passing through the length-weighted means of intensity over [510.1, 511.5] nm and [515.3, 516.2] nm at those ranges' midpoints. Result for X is 0.02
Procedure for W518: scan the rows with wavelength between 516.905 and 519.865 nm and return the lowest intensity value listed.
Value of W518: 6.698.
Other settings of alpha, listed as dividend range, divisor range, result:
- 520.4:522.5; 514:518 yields 1.33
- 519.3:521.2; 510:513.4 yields 1.08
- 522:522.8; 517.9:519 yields 1.53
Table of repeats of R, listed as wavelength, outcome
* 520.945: 8.768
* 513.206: 10.82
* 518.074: 7.274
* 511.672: 10.72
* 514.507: 9.565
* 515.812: 11.9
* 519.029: 12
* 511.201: 9.38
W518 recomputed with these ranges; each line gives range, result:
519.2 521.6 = 7.822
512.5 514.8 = 8.906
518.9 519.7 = 11.19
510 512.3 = 9.109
